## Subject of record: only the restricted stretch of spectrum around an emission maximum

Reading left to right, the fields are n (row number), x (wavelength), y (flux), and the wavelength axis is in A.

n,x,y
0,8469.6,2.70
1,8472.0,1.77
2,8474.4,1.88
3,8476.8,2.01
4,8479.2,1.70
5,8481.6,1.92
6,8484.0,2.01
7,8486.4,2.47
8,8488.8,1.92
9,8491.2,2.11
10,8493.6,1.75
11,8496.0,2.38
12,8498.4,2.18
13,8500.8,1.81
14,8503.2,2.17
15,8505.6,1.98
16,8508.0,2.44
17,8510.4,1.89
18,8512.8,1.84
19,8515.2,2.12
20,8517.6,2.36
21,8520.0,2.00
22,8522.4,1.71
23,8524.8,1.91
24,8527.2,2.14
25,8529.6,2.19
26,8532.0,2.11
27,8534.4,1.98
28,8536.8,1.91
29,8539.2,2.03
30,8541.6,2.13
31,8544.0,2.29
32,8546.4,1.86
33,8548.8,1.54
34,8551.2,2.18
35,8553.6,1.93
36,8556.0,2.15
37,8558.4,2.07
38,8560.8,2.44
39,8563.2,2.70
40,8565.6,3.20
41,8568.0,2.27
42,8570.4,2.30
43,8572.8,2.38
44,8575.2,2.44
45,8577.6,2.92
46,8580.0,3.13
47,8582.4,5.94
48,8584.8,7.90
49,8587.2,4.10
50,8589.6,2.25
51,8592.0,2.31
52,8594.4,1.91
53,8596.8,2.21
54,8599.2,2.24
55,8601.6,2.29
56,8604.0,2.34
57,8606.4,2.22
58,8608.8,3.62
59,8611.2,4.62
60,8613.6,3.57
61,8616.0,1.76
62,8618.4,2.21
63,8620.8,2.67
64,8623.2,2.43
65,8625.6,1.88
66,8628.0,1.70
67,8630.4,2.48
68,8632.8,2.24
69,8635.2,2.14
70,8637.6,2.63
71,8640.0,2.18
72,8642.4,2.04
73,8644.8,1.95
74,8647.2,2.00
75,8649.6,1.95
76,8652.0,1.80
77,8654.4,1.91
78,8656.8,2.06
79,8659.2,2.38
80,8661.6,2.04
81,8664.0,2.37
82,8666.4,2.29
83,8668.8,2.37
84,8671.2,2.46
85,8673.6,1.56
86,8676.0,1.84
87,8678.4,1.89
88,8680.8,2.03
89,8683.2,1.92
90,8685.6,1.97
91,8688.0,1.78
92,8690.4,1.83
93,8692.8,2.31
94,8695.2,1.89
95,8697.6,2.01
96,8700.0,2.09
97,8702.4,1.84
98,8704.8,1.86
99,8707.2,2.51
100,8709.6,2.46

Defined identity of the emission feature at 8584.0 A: H-alpha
